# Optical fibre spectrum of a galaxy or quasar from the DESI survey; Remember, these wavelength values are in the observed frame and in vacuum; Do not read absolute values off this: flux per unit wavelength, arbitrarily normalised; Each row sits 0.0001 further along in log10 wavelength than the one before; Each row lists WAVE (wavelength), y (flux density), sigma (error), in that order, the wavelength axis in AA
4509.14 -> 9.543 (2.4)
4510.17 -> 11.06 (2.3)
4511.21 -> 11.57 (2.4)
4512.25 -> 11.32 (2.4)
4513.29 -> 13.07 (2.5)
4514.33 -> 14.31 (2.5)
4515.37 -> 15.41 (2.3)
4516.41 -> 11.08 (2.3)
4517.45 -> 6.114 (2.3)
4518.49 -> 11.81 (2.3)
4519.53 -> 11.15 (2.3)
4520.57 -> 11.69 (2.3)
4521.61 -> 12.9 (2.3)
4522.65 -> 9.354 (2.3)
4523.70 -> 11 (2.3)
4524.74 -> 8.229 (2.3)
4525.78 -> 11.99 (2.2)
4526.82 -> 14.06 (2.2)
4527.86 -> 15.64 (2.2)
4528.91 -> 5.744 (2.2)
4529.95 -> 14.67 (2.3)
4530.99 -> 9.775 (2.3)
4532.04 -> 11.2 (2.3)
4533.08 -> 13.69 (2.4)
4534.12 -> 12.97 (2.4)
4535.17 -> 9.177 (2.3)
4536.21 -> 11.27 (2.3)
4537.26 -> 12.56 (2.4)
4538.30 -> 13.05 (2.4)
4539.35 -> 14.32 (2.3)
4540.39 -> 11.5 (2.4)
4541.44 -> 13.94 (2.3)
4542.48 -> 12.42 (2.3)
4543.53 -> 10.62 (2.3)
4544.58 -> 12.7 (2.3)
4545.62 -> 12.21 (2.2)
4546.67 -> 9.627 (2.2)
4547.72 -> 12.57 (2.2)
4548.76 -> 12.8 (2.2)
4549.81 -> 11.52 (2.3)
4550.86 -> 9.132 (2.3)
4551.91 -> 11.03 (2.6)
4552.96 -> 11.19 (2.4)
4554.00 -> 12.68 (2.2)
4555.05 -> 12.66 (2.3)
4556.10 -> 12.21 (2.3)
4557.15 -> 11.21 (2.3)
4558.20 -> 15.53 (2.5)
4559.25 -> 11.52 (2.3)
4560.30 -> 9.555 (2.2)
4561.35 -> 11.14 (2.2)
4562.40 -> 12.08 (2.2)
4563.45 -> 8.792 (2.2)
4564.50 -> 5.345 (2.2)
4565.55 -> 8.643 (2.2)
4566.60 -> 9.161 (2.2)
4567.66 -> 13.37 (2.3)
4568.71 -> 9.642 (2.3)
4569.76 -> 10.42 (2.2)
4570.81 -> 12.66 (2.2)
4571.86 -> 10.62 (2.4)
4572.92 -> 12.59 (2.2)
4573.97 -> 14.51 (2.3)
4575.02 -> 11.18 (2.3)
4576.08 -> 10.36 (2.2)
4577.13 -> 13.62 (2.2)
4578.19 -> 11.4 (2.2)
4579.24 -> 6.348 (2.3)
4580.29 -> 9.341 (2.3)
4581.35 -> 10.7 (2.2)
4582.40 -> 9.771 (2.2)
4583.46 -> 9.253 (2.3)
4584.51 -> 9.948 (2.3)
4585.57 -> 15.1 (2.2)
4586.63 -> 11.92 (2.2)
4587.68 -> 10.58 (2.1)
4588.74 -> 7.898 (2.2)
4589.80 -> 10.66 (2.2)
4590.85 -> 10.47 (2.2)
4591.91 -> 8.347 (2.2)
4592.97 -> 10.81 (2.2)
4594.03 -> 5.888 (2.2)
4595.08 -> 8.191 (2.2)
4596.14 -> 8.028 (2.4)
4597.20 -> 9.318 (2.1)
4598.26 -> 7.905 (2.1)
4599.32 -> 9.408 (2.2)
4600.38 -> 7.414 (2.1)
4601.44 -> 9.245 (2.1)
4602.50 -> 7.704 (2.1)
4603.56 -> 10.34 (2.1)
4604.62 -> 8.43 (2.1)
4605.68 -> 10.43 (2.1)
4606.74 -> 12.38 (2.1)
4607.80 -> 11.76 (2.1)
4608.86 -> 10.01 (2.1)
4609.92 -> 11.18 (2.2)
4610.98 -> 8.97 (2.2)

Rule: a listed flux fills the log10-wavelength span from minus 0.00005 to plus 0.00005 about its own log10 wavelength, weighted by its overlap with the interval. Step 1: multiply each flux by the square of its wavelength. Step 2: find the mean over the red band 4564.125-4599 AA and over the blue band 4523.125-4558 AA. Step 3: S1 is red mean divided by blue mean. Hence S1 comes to 0.87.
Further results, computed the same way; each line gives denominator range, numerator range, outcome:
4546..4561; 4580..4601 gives 0.83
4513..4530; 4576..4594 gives 0.91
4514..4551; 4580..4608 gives 0.84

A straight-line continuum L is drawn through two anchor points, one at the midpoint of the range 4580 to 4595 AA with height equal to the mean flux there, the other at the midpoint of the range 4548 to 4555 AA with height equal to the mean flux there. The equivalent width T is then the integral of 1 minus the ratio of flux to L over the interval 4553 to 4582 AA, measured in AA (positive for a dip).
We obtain -0.4 AA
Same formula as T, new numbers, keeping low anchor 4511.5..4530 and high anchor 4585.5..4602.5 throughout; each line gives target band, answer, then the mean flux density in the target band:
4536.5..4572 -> -3.1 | 11.4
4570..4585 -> -1.7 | 10.9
